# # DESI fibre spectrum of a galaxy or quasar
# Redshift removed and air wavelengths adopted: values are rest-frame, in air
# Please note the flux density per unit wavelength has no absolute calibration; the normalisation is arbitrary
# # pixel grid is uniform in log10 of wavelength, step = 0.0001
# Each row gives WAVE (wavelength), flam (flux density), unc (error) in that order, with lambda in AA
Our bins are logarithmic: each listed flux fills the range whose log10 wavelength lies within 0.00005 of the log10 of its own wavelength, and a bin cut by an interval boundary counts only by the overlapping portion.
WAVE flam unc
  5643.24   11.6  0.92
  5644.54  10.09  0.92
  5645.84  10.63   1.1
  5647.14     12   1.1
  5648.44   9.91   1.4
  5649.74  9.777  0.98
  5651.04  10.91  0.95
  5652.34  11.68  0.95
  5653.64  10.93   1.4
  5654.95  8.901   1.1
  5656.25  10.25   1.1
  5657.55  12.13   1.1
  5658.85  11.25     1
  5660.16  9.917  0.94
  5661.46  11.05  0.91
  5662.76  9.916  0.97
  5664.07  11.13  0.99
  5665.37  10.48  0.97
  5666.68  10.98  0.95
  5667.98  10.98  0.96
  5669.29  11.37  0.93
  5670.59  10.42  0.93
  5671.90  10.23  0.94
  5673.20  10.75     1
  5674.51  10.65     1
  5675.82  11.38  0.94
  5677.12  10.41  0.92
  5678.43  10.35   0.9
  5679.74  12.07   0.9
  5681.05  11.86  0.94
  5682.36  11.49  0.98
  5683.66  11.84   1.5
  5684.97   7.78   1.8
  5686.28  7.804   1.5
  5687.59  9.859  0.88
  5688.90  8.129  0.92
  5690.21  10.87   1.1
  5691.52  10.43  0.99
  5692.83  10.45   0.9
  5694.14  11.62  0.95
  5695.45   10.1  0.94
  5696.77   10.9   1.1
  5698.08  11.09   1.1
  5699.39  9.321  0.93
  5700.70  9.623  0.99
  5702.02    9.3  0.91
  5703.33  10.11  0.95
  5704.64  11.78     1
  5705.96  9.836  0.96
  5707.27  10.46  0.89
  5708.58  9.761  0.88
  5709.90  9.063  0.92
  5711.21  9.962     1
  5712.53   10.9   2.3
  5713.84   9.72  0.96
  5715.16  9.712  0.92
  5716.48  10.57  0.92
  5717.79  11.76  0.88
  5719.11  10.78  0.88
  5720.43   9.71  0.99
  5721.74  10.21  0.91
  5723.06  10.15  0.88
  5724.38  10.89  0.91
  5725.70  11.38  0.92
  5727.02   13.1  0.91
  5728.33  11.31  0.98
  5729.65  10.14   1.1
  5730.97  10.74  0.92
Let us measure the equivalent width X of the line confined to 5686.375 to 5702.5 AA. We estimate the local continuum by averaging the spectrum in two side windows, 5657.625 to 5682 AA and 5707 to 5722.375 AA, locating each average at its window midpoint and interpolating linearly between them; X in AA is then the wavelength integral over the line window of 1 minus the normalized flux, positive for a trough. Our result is 0.68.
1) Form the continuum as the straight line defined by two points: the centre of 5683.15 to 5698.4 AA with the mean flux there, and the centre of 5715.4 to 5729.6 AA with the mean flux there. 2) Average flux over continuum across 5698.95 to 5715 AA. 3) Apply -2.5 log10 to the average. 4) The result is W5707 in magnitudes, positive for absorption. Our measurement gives 0.053 mag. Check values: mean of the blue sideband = 10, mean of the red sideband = 10.9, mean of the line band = 9.99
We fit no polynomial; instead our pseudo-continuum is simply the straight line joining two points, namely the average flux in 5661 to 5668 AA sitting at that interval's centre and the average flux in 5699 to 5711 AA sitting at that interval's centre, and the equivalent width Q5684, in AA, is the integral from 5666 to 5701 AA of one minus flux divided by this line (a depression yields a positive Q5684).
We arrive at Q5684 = -0.4 AA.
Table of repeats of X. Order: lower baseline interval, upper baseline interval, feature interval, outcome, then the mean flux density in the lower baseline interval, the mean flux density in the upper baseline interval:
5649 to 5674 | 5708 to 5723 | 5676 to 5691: 0.3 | 10.7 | 10.2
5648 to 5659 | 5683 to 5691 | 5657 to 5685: -2.6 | 10.6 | 9.41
